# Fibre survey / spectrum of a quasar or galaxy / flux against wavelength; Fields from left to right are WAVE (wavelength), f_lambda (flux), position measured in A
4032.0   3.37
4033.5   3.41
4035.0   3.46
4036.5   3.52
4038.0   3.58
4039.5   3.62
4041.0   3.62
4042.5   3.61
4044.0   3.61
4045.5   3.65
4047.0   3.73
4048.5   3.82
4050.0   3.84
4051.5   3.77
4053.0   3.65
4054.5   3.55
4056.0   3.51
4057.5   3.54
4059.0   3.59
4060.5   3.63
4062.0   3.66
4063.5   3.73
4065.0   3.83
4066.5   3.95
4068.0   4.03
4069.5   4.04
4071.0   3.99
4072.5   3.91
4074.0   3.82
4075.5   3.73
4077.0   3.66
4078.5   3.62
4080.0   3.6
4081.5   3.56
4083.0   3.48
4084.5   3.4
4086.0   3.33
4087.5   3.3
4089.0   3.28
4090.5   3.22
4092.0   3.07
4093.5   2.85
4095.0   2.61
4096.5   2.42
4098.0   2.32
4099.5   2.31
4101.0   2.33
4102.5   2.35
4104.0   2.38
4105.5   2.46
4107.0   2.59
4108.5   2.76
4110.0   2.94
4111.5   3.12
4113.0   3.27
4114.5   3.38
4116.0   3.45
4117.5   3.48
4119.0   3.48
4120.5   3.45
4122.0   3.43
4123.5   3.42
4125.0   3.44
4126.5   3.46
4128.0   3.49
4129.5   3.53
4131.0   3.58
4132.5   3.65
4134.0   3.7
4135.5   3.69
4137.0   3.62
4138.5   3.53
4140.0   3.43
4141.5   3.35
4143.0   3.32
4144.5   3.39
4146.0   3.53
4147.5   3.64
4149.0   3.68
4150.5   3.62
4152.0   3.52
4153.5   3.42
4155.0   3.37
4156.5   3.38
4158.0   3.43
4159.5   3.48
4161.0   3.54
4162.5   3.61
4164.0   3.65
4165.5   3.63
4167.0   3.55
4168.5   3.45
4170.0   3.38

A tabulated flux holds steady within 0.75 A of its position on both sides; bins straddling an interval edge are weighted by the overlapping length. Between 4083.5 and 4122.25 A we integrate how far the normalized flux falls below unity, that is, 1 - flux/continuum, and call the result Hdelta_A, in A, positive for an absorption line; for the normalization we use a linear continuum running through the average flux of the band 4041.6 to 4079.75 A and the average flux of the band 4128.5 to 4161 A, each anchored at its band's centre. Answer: 7.1 A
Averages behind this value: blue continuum 3.74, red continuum 3.52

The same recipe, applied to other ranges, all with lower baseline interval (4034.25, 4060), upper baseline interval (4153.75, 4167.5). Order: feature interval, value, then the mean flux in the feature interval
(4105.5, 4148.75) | 2.0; 3.38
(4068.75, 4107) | 4.7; 3.15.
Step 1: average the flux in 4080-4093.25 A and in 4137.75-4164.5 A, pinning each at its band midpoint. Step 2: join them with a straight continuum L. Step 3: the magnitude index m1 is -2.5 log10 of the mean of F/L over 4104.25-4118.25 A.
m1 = 0.12 mag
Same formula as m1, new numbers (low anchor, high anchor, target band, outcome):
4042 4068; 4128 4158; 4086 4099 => 0.24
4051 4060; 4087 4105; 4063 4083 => -0.18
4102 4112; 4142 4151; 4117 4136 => -0.15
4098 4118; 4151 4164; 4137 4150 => -0.07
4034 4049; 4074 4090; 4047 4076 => -0.06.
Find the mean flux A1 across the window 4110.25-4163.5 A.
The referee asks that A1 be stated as 3.48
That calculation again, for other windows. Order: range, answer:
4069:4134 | 3.23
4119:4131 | 3.47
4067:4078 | 3.88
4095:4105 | 2.37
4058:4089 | 3.68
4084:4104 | 2.81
